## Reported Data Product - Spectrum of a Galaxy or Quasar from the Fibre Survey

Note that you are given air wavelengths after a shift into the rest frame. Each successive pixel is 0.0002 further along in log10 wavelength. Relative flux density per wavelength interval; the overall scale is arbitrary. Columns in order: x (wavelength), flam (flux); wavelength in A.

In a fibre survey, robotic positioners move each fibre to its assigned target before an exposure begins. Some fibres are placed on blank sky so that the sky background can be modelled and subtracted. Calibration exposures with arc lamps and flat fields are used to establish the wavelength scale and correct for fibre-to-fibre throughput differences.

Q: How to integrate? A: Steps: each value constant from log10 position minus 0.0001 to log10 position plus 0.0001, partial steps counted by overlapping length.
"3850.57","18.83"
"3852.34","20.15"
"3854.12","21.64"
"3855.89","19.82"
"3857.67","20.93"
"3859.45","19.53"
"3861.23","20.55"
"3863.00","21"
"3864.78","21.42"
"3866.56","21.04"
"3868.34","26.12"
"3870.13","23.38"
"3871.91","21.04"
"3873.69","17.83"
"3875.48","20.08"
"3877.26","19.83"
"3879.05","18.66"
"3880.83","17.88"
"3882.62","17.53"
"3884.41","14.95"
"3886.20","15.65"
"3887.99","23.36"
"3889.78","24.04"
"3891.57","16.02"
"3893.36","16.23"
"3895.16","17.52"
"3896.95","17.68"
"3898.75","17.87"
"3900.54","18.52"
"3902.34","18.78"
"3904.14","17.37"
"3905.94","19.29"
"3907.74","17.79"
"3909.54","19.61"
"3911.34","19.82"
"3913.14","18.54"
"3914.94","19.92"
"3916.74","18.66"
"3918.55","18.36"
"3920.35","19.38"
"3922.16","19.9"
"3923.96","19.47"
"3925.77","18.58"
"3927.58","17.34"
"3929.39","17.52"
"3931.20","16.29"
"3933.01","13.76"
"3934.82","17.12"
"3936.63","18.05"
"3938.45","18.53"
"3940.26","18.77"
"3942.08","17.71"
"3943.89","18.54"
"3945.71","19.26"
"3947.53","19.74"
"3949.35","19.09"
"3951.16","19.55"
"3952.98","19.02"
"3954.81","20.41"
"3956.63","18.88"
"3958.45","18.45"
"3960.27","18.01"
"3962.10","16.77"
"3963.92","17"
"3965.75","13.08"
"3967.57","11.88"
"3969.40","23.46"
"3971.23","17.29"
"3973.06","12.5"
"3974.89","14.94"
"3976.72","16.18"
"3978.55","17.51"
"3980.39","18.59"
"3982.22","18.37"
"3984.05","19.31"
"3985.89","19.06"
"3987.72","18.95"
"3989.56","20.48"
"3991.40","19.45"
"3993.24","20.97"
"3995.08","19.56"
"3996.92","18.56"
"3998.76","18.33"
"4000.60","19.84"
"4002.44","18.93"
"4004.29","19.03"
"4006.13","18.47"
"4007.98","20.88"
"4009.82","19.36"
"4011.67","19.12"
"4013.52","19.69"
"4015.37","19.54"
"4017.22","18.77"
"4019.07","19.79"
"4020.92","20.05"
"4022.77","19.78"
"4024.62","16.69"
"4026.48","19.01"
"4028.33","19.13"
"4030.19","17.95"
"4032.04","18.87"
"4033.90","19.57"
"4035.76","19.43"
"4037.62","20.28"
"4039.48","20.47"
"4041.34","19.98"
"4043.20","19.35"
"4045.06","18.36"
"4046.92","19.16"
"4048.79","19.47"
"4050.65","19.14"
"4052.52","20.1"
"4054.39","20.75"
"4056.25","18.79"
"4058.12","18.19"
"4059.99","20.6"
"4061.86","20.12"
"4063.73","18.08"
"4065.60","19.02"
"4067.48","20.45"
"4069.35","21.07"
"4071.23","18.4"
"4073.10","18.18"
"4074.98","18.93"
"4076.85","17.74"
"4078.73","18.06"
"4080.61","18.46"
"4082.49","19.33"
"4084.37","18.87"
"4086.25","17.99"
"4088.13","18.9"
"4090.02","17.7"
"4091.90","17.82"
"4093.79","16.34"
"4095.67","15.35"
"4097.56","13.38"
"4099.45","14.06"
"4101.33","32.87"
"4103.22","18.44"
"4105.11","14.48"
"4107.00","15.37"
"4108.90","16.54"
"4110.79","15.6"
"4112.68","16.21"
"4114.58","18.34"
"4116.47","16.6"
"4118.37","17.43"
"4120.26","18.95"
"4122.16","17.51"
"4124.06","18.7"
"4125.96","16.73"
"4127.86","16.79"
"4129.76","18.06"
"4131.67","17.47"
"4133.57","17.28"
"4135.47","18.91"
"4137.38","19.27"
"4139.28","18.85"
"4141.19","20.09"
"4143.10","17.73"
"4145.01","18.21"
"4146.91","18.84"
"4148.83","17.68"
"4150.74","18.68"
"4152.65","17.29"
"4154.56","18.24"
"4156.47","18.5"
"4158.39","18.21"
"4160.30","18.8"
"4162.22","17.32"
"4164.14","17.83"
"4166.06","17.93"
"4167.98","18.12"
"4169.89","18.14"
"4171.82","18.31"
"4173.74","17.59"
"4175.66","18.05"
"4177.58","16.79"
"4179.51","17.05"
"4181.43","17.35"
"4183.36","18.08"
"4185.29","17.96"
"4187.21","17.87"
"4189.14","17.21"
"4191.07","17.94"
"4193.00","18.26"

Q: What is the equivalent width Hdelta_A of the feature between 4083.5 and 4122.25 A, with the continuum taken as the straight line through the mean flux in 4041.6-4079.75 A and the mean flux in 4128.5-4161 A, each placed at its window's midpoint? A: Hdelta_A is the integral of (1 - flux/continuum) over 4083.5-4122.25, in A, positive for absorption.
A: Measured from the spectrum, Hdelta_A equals 2.5 A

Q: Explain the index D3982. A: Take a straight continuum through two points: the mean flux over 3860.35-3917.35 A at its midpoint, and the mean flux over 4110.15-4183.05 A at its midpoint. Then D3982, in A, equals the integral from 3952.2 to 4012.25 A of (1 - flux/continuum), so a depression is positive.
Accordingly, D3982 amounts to 1.7 A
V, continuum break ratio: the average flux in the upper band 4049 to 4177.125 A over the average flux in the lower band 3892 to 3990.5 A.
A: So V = 1.0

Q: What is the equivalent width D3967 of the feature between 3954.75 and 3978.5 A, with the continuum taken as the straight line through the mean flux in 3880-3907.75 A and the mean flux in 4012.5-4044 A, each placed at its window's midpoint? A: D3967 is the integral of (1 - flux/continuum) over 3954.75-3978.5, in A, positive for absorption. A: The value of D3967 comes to 2.6 A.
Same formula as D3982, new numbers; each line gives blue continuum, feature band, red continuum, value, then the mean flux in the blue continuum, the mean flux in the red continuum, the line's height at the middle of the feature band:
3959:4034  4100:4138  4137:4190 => 0.27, 18.4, 18.1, 18.2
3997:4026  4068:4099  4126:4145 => 1.23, 19.2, 18.2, 18.6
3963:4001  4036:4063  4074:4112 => -2.71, 17.9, 17.8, 17.8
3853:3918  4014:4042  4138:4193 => -0.85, 19.4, 18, 18.7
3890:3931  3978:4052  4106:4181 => -4.49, 18.4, 17.8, 18.1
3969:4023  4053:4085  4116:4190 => -1.21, 18.8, 18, 18.4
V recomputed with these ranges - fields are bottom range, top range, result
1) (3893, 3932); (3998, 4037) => 1.04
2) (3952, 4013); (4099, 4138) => 0.98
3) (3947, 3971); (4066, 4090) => 1.04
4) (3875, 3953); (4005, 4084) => 1.04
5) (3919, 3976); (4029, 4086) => 1.08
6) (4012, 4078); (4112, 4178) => 0.93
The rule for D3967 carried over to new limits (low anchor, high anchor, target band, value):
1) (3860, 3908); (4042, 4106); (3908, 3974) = 3.8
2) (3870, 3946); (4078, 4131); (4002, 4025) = -1.6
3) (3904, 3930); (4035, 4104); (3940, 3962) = 0.0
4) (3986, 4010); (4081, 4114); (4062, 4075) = -0.8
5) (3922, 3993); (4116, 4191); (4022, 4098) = -3.6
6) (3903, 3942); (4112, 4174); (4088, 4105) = 0.0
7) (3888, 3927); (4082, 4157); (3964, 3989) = 2.0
